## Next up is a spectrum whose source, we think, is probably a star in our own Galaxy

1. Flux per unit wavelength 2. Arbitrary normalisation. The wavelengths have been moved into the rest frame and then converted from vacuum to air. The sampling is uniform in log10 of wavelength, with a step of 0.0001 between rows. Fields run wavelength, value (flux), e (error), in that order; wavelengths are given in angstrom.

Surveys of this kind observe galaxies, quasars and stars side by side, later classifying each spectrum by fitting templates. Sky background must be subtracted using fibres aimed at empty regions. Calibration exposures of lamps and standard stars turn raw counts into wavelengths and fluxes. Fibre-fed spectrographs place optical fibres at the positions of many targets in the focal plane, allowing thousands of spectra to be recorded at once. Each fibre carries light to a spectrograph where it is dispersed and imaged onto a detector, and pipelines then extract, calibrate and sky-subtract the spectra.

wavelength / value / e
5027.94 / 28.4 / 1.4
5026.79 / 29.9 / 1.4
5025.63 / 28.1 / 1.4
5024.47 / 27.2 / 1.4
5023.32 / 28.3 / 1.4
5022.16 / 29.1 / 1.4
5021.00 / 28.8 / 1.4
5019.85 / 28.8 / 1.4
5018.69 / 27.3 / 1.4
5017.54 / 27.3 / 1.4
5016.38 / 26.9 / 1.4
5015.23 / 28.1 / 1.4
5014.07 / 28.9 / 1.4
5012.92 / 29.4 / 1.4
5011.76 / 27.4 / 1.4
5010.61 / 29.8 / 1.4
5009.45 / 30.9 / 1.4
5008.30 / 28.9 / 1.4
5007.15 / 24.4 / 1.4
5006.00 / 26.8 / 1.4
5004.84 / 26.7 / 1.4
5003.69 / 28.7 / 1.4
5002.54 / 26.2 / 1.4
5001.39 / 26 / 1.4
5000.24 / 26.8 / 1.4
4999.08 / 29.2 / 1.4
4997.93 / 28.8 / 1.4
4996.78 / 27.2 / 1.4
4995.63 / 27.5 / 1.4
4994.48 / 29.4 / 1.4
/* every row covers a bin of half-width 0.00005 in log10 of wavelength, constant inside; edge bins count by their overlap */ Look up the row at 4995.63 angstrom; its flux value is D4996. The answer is 27.5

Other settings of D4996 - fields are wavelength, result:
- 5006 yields 26.8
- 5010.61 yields 29.8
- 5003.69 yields 28.7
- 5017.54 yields 27.3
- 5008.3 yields 28.9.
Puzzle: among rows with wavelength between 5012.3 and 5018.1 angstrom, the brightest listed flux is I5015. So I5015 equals 29.4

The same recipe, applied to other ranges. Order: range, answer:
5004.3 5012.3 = 30.9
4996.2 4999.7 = 29.2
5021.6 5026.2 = 29.1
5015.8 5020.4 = 28.8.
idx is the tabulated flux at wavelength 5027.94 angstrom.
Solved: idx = 28.4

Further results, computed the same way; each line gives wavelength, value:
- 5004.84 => 26.7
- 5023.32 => 28.3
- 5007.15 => 24.4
